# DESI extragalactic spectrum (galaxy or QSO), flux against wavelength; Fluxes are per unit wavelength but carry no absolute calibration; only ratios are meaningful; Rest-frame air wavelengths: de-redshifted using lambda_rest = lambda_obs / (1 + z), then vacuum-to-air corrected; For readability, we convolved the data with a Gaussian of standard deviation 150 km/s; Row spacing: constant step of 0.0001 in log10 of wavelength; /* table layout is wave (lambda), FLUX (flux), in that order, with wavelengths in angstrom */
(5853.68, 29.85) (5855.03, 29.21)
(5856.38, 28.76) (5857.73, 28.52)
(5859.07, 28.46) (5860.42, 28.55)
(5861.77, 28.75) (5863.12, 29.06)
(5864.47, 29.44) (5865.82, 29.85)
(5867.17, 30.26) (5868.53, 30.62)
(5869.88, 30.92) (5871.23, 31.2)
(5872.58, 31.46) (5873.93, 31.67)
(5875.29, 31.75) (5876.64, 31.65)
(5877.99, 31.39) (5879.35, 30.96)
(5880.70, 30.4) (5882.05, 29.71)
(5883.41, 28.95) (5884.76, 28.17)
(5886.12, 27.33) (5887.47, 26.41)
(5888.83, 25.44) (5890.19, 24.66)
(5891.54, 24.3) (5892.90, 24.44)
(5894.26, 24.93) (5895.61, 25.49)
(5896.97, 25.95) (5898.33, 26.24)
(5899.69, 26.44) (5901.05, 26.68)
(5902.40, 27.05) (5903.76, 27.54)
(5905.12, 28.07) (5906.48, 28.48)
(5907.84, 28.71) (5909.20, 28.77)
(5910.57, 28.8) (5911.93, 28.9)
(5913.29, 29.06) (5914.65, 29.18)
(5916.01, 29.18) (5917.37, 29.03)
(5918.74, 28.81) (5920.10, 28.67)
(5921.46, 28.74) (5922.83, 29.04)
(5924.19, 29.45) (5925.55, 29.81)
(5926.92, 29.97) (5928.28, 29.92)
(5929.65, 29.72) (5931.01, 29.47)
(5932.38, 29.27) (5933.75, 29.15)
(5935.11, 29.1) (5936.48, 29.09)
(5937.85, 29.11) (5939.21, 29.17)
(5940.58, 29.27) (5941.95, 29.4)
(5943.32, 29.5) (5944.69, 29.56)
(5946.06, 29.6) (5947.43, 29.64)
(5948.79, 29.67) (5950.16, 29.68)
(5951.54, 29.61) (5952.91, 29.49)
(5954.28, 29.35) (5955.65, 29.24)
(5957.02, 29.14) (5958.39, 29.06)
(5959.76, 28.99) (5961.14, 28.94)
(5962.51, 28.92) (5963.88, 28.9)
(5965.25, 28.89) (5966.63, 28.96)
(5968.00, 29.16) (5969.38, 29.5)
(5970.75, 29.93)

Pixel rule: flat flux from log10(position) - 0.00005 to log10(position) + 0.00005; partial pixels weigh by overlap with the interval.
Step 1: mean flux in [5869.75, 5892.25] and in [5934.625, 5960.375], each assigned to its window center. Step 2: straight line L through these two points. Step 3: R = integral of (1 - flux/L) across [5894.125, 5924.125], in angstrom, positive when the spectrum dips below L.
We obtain 1.28 angstrom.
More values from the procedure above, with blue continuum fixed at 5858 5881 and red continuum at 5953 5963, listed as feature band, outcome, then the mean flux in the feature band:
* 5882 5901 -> 2.4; 26.2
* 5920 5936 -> 0.1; 29.4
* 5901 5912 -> 0.6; 28.2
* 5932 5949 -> 0.0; 29.3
